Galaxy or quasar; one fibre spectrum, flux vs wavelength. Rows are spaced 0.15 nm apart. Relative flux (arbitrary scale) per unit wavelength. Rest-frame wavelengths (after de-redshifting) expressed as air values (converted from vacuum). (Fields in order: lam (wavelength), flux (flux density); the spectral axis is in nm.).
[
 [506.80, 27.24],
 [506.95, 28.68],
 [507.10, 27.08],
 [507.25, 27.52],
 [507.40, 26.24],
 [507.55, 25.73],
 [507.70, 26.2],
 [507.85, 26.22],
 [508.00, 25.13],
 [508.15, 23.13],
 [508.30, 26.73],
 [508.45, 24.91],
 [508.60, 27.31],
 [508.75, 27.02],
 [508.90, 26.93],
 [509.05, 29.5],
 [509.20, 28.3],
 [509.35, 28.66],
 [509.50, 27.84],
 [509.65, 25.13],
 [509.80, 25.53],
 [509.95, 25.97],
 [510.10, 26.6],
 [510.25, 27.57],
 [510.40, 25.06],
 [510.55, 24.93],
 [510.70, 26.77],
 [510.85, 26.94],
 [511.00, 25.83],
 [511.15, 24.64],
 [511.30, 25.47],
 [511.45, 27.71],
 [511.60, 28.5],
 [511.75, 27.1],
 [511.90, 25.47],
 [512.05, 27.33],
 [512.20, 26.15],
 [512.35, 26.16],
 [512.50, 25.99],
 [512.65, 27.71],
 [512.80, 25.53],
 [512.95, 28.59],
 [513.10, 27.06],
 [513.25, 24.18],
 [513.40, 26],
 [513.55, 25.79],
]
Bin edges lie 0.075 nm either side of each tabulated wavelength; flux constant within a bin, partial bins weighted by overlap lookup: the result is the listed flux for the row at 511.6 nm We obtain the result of 28.5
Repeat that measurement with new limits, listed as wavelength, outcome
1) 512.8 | 25.53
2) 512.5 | 25.99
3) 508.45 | 24.91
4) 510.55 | 24.93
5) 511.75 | 27.1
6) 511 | 25.83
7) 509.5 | 27.84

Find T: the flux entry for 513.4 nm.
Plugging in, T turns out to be 26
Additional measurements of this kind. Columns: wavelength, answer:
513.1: 27.06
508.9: 26.93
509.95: 25.97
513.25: 24.18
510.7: 26.77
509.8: 25.53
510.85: 26.94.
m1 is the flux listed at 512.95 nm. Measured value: 28.59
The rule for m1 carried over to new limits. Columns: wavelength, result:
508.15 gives 23.13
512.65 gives 27.71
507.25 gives 27.52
